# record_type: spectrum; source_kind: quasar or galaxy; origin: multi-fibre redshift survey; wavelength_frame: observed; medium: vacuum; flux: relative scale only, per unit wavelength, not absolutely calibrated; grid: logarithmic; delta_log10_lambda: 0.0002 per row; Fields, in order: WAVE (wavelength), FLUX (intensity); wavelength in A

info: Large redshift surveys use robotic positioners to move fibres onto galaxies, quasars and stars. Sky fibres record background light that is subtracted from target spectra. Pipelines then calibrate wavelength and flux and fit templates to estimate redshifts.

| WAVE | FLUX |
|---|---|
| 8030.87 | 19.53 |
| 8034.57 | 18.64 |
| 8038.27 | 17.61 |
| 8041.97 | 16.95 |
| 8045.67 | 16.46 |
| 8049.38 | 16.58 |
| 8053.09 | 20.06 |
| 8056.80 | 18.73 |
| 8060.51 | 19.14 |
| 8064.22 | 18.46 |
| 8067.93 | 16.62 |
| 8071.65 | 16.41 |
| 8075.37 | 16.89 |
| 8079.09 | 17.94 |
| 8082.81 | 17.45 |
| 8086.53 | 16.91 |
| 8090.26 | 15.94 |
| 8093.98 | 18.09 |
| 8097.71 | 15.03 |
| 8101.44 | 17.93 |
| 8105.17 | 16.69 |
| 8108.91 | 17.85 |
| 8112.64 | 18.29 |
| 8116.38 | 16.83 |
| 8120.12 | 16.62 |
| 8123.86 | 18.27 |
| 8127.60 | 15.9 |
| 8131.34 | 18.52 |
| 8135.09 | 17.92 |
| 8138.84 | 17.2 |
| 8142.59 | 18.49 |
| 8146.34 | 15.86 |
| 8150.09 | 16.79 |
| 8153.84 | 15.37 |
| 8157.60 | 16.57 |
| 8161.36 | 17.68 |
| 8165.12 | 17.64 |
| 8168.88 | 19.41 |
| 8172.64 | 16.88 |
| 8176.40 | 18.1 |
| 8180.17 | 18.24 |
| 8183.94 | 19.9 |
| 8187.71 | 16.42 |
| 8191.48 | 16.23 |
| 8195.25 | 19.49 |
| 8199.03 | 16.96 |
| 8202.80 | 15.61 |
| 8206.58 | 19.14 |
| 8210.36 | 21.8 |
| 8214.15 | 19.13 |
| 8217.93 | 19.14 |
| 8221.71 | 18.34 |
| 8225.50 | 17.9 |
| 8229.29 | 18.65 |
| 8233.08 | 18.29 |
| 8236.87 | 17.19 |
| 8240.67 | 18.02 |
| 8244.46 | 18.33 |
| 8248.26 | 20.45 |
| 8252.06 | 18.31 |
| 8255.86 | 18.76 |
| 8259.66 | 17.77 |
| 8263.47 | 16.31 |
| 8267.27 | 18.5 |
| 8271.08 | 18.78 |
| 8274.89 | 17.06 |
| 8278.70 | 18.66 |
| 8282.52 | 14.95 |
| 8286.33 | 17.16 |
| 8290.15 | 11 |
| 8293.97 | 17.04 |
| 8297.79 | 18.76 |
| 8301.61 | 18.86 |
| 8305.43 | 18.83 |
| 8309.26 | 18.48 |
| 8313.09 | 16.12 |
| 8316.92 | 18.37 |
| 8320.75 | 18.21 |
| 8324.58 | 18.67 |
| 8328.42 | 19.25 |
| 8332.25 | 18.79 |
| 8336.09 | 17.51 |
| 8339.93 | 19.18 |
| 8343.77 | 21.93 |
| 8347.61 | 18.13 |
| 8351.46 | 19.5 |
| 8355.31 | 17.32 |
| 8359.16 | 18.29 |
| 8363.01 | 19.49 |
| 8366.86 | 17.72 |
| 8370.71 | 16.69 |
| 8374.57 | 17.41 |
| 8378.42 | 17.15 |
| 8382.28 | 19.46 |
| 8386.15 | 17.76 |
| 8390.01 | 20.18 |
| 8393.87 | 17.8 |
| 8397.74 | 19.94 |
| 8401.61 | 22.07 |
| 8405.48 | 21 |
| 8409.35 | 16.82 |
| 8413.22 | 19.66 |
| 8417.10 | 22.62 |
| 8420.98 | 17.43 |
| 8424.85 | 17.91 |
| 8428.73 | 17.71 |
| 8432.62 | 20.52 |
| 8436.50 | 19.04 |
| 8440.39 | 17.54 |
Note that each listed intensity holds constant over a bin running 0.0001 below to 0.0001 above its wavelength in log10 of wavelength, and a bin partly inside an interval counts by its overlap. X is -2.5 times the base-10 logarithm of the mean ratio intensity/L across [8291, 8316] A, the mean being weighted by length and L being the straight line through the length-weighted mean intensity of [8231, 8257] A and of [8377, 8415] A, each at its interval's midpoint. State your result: 0.06 mag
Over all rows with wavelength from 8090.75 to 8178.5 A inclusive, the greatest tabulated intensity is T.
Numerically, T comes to 19.41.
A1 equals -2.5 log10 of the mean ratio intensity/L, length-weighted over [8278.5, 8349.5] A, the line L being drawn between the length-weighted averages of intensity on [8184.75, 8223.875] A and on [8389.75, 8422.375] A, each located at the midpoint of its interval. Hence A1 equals 0.071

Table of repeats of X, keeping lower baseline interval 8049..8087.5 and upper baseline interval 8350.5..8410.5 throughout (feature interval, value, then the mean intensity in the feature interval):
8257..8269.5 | 0.04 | 17.6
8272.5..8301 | 0.12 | 16.5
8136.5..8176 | 0.05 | 17.2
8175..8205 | 0.03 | 17.6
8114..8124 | 0.05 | 17.1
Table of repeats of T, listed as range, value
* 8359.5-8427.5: 22.62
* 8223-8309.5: 20.45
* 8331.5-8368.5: 21.93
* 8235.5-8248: 18.33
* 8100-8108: 17.93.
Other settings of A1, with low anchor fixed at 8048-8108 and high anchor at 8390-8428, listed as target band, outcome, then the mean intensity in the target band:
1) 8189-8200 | 0.037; 17.5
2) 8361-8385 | 0.073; 18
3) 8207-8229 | -0.053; 19.2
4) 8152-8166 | 0.074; 16.8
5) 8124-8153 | 0.035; 17.2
